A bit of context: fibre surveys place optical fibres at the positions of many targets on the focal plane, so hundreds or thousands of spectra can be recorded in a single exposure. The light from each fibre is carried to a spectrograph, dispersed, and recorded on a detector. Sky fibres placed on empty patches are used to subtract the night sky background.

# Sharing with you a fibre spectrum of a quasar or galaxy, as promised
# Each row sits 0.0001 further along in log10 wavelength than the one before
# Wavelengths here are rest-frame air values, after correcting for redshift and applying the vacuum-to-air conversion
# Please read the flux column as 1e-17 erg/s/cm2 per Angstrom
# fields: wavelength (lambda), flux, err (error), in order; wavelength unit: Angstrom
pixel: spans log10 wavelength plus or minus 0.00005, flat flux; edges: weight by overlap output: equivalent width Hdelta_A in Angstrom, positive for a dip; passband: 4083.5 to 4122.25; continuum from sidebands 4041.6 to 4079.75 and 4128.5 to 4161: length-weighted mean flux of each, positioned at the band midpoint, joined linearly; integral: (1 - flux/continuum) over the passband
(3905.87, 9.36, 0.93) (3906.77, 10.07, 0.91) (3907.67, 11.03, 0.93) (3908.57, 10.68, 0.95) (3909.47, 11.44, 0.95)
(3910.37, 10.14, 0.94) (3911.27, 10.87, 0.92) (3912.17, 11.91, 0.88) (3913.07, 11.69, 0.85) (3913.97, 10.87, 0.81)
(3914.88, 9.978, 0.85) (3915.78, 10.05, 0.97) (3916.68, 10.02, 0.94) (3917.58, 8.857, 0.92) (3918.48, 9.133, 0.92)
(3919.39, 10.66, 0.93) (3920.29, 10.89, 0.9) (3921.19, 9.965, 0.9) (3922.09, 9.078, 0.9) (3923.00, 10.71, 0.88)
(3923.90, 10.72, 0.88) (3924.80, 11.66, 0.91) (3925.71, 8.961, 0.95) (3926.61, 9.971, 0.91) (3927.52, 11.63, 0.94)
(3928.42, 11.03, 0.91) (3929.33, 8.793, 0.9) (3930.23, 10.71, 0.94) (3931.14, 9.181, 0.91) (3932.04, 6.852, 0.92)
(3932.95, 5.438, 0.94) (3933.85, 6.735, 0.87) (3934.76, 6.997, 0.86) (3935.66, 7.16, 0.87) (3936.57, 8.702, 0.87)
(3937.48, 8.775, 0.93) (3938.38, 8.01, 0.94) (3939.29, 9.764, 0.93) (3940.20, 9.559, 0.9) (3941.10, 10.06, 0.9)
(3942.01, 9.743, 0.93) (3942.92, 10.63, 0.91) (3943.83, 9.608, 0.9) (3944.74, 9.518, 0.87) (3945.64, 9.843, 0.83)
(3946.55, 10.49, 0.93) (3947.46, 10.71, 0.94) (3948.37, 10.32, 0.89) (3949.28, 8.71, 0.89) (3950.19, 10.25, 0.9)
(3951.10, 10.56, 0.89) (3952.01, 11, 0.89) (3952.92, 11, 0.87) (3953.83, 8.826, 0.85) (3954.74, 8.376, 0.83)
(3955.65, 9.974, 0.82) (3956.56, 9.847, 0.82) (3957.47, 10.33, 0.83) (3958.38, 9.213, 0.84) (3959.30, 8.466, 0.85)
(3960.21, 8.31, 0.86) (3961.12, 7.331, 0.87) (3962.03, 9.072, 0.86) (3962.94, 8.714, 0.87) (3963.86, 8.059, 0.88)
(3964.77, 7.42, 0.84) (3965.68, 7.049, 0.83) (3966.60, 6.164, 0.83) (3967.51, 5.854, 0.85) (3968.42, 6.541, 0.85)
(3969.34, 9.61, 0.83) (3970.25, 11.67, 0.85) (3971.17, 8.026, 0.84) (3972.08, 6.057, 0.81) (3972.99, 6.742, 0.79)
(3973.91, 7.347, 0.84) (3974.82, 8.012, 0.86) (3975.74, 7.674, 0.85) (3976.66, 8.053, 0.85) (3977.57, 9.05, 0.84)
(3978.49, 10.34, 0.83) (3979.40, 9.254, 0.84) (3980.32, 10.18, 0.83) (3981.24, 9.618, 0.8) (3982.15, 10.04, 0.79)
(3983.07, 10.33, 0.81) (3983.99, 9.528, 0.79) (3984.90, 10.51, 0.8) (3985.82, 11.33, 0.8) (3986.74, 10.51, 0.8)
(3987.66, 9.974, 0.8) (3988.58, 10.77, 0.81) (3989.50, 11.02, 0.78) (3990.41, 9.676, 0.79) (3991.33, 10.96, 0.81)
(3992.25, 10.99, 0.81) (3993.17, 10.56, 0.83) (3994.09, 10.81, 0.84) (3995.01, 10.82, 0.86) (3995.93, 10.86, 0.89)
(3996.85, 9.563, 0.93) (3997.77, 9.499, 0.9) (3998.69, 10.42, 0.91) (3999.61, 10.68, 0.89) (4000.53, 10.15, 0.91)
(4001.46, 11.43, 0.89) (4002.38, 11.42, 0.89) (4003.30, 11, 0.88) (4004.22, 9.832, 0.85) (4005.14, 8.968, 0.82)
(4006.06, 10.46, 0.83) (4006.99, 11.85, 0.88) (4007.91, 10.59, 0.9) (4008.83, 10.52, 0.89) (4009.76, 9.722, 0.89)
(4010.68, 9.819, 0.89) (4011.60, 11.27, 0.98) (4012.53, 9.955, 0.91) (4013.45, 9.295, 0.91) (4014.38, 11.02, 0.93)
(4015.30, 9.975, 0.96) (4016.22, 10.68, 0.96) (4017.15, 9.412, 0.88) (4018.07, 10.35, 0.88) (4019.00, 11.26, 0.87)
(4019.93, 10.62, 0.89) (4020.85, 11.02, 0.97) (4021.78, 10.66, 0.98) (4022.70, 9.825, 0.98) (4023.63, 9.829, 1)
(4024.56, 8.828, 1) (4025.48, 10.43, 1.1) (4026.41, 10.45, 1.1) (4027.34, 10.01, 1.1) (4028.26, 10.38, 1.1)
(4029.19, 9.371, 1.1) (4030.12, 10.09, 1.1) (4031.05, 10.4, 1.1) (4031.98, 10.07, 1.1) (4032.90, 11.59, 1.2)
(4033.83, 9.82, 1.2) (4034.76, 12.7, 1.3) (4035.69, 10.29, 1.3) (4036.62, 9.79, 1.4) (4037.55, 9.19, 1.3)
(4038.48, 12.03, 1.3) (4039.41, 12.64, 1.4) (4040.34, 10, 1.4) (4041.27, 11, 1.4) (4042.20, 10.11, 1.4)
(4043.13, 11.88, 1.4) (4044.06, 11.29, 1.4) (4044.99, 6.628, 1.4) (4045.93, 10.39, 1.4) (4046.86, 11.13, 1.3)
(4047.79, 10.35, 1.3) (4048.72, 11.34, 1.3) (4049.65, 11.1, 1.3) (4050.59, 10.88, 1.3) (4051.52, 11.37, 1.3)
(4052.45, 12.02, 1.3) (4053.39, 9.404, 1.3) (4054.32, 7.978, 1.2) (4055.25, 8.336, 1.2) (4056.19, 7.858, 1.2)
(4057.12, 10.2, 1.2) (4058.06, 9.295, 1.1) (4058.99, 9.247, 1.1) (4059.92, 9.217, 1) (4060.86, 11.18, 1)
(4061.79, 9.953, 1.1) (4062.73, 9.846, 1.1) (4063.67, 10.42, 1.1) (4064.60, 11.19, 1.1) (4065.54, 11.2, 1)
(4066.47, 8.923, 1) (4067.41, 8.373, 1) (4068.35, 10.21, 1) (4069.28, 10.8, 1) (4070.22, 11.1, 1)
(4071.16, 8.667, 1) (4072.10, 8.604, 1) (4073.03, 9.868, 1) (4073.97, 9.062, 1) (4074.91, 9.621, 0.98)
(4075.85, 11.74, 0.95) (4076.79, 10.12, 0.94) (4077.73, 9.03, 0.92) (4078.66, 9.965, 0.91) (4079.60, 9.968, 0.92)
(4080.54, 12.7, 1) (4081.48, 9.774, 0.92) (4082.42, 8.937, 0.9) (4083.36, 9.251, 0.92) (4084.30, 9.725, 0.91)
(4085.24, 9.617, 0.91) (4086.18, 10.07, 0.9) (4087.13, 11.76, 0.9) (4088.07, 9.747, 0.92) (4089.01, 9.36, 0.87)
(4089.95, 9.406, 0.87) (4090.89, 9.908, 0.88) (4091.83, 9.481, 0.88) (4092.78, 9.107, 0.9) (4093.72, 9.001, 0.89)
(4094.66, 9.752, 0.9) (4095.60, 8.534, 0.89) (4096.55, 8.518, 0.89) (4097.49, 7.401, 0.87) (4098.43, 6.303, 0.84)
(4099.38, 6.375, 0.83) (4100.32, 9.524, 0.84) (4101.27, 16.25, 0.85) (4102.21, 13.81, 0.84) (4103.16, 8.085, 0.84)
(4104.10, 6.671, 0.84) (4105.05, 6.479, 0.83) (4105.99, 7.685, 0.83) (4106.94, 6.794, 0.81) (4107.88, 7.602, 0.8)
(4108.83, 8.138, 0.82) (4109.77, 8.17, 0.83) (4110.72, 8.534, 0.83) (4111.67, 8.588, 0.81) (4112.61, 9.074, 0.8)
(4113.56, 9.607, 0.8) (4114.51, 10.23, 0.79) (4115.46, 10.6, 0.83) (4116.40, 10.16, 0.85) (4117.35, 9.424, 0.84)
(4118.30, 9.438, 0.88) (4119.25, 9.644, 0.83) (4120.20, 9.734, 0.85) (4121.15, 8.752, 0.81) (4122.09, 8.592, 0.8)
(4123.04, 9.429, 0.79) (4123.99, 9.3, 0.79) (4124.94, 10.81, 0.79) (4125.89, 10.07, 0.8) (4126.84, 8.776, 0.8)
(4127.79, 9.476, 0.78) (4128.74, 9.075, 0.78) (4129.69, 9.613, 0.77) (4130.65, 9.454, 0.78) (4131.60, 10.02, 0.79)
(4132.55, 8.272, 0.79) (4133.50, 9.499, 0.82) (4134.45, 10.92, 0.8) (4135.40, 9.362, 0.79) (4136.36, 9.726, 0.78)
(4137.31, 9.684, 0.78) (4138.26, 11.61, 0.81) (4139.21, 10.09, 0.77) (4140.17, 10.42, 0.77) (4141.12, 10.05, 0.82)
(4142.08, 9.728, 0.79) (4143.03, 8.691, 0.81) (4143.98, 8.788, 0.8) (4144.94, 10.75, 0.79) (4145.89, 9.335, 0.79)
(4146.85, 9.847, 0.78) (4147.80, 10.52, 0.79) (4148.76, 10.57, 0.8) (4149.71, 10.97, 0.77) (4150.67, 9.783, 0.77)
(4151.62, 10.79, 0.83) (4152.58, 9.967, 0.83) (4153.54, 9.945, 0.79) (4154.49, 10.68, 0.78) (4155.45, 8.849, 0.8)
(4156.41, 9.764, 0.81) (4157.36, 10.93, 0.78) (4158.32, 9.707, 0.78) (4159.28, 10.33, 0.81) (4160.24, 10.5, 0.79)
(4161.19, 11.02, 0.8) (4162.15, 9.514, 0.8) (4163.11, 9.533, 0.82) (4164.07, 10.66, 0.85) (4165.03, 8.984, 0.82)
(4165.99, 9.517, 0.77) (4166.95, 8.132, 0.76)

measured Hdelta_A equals 3.2 Angstrom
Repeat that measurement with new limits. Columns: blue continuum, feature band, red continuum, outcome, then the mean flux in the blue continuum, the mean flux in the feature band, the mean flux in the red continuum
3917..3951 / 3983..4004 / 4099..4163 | -2.3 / 9.47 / 10.6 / 9.63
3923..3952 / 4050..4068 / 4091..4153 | -0.8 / 9.44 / 9.84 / 9.41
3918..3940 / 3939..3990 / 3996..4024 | 2.6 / 9.23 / 9.23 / 10.4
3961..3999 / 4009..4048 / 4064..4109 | -4.4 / 9.21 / 10.4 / 9.47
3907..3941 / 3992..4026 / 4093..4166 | -2.7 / 9.7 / 10.4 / 9.52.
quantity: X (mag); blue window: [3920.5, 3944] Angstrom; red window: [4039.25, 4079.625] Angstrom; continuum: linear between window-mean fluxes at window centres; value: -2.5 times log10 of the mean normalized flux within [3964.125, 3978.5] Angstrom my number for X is 0.22 mag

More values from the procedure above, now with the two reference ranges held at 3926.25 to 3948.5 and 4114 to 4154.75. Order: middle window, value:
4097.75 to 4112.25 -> 0.14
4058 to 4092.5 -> -0.03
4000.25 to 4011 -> -0.12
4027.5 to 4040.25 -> -0.12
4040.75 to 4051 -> -0.11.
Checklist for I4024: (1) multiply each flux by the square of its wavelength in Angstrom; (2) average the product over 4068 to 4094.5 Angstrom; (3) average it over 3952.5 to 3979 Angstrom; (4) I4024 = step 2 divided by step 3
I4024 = 1.2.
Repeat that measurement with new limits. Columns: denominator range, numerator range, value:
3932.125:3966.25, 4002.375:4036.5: 1.19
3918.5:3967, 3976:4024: 1.14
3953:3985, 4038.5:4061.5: 1.24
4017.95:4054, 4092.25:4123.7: 0.88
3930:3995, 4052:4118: 1.10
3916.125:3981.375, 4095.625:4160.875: 1.15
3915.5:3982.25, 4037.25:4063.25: 1.18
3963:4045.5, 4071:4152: 1.01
